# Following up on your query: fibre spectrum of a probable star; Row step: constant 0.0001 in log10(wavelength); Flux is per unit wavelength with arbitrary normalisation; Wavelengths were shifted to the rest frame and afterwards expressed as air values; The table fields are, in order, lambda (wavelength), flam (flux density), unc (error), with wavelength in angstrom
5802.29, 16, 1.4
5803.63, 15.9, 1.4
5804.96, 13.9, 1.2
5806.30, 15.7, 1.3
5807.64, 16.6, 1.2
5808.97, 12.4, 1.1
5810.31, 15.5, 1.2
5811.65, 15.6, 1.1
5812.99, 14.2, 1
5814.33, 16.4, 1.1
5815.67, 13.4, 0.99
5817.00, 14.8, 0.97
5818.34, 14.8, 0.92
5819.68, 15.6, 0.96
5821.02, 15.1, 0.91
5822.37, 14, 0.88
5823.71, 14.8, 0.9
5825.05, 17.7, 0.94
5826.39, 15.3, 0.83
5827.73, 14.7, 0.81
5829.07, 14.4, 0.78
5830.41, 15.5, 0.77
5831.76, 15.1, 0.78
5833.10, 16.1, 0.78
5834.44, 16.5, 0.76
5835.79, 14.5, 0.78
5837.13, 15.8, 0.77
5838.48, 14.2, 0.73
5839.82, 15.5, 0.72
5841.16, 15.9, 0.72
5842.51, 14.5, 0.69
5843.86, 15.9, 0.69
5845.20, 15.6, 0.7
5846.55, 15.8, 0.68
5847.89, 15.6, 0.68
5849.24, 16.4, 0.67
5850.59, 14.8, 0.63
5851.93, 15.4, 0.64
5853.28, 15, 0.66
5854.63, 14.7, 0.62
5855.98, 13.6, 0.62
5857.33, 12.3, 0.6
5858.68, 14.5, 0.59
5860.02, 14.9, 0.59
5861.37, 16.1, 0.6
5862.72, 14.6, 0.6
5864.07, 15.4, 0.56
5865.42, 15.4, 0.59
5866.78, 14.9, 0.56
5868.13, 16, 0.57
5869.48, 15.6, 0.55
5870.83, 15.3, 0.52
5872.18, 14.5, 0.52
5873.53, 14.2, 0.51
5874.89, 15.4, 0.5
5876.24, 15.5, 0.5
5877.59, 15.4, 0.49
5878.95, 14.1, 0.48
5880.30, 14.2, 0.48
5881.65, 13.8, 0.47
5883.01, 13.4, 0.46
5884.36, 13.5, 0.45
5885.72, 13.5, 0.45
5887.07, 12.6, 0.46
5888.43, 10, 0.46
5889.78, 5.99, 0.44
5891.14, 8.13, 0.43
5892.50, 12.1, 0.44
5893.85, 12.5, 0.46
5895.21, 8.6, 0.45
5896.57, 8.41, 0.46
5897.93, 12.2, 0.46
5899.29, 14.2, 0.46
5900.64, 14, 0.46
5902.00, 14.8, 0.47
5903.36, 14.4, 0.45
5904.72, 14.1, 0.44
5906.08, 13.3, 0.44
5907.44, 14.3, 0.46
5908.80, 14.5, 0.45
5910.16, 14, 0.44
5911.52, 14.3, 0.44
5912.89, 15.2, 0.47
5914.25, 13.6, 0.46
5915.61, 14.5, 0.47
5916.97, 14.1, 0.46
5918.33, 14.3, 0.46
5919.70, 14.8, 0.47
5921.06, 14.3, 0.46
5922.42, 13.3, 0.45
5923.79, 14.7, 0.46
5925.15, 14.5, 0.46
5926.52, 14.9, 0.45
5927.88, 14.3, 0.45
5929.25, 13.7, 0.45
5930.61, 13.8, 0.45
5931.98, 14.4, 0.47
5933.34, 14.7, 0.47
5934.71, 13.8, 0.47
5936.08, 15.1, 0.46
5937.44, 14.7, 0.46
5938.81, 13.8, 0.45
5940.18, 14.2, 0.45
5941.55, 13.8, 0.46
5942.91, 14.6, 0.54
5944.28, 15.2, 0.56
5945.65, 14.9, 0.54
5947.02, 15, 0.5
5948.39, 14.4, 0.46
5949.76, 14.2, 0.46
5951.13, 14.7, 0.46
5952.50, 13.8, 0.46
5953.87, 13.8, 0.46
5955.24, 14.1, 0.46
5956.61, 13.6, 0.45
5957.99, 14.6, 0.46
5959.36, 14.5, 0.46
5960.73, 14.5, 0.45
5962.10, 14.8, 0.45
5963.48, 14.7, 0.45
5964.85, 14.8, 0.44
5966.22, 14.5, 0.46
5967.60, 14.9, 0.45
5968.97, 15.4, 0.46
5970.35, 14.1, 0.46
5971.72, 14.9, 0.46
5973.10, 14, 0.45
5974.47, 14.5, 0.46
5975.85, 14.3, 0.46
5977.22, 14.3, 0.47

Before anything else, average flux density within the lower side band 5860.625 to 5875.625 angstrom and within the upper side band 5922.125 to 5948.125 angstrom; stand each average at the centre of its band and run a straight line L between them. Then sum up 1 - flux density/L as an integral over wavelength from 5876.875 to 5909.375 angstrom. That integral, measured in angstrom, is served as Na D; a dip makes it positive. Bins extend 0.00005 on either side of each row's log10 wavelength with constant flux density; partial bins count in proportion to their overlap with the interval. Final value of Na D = 5.1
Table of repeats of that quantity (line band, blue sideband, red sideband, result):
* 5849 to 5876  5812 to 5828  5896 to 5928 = -0.7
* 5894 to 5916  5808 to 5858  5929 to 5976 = 2.0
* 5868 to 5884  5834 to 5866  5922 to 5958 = 0.2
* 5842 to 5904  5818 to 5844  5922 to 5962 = 4.5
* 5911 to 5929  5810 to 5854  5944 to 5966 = 0.4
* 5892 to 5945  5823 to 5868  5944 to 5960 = 2.8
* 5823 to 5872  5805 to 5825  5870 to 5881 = -1.1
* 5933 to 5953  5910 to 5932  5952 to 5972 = -0.1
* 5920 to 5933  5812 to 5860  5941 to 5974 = 0.4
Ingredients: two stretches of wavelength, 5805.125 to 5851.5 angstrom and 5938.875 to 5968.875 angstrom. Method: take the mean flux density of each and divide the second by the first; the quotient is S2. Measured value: 0.95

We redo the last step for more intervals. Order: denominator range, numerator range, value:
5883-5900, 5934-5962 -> 1.30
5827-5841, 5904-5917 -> 0.93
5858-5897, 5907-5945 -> 1.07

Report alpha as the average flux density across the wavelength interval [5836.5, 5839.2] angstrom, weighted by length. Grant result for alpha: 15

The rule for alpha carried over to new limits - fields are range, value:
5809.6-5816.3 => 15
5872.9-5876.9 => 15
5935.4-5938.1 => 14.9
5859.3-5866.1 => 15.3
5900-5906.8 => 14.1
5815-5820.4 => 14.7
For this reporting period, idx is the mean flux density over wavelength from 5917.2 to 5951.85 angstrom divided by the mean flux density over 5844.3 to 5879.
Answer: 1.0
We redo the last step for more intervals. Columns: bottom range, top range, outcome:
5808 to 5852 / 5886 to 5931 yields 0.86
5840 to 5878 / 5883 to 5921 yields 0.85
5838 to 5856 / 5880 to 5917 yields 0.84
